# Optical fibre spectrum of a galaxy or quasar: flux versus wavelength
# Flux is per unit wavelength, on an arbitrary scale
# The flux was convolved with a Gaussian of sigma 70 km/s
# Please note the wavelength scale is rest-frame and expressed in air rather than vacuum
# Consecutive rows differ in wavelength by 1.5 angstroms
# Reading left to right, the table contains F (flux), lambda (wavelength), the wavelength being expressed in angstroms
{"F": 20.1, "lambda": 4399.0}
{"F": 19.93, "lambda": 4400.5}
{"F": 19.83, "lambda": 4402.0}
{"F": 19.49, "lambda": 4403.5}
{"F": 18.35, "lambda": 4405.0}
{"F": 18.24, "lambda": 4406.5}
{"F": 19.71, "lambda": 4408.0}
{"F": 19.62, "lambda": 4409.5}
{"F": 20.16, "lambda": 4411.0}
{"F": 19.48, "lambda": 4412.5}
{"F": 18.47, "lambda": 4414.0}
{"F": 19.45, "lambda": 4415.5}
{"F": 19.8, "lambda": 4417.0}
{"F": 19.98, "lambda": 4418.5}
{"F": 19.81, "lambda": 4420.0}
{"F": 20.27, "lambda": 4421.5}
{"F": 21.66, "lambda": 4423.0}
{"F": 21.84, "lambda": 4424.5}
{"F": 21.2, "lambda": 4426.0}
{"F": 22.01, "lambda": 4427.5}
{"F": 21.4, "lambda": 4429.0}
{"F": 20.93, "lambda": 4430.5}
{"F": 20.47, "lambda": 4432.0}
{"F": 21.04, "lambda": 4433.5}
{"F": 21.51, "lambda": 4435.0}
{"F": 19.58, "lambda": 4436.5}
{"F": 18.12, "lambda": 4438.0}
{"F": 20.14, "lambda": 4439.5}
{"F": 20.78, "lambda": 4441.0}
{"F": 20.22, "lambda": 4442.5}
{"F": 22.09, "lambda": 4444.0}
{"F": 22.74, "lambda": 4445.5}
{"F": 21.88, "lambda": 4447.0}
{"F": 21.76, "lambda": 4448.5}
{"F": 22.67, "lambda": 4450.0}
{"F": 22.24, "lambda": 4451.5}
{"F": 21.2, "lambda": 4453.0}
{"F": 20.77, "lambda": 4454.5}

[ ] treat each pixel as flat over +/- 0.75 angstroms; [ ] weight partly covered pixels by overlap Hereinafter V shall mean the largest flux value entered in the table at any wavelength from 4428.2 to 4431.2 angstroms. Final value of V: 21.4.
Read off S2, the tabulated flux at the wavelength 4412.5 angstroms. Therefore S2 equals 19.48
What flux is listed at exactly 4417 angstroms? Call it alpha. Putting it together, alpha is 19.8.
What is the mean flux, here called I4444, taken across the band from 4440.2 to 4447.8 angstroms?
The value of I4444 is 21.5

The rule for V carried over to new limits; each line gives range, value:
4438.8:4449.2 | 22.74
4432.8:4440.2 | 21.51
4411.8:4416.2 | 19.48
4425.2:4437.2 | 22.01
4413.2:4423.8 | 21.66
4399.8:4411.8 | 20.16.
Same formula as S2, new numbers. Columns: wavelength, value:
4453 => 21.2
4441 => 20.78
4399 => 20.1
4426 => 21.2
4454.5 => 20.77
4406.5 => 18.24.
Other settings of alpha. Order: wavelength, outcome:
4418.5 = 19.98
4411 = 20.16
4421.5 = 20.27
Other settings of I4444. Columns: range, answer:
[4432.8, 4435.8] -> 21.3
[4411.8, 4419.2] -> 19.4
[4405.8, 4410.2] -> 19.2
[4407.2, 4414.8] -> 19.5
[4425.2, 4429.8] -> 21.5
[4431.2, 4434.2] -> 20.8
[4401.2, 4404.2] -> 19.7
